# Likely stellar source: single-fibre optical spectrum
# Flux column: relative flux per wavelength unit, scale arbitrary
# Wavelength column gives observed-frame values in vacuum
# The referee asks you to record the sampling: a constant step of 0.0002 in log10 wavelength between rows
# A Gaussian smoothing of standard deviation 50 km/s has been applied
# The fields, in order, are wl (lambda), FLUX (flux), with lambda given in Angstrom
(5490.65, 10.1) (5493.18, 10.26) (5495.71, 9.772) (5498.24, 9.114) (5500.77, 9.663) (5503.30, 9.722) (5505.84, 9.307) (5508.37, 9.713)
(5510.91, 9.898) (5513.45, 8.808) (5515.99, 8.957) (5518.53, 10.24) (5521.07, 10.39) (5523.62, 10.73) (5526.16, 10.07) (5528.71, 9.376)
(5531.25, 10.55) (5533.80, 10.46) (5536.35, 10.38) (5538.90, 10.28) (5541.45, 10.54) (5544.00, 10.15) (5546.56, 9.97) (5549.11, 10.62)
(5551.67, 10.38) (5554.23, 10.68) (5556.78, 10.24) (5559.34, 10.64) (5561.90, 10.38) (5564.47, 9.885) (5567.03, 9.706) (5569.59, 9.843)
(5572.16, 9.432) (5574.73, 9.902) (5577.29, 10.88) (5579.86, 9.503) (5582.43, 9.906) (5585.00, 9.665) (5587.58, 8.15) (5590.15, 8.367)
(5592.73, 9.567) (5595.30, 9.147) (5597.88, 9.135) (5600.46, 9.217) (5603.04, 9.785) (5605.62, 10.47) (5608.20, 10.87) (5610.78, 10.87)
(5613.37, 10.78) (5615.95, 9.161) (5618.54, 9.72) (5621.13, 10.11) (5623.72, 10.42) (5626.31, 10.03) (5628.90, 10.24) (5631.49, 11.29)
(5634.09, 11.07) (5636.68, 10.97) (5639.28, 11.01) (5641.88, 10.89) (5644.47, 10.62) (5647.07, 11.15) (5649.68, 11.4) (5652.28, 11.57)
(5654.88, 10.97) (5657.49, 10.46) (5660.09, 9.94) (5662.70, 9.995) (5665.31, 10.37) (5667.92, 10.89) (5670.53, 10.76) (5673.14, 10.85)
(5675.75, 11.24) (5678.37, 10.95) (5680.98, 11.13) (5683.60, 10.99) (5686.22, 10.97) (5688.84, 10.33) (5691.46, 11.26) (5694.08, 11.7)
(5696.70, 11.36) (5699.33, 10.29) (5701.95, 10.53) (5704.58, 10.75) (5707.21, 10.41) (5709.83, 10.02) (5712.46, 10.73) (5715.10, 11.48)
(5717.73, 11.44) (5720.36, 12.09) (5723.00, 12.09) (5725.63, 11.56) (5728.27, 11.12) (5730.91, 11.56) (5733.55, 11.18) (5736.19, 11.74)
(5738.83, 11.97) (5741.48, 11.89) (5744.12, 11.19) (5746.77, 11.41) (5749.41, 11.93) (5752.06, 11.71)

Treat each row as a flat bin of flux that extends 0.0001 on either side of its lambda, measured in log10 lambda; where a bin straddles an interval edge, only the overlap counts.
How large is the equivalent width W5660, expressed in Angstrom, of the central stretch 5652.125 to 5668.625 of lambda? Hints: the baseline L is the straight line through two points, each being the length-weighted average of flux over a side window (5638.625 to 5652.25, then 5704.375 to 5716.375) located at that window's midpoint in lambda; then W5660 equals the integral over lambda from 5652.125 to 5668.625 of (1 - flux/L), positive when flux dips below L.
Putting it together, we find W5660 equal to 0.7 Angstrom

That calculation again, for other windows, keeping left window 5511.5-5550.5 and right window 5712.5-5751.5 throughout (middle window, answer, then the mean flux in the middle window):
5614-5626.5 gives 1.0 Angstrom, 9.92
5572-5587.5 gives 1.0 Angstrom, 9.78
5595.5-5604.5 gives 1.1 Angstrom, 9.37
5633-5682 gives 0.8 Angstrom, 10.9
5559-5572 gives 0.5 Angstrom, 9.99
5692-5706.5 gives 0.5 Angstrom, 10.9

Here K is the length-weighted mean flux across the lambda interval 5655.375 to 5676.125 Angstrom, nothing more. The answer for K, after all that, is 10.5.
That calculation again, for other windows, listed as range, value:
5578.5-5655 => 10.2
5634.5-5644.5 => 10.9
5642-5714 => 10.8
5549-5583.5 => 10.1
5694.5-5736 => 11.1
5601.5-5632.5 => 10.3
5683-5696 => 11.1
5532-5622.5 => 9.97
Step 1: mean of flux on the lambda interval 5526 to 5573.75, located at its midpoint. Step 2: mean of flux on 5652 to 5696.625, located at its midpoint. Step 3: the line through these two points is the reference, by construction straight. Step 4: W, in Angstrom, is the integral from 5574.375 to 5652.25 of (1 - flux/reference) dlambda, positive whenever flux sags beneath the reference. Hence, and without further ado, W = 2.6 Angstrom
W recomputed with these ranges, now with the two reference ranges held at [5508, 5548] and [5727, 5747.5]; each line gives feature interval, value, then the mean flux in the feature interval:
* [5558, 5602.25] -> 3.37 Angstrom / 9.61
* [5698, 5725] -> 0.79 Angstrom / 11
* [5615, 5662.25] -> 0.90 Angstrom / 10.6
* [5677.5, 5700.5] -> 0.34 Angstrom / 11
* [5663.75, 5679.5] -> 0.31 Angstrom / 10.8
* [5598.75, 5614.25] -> 0.45 Angstrom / 10.3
